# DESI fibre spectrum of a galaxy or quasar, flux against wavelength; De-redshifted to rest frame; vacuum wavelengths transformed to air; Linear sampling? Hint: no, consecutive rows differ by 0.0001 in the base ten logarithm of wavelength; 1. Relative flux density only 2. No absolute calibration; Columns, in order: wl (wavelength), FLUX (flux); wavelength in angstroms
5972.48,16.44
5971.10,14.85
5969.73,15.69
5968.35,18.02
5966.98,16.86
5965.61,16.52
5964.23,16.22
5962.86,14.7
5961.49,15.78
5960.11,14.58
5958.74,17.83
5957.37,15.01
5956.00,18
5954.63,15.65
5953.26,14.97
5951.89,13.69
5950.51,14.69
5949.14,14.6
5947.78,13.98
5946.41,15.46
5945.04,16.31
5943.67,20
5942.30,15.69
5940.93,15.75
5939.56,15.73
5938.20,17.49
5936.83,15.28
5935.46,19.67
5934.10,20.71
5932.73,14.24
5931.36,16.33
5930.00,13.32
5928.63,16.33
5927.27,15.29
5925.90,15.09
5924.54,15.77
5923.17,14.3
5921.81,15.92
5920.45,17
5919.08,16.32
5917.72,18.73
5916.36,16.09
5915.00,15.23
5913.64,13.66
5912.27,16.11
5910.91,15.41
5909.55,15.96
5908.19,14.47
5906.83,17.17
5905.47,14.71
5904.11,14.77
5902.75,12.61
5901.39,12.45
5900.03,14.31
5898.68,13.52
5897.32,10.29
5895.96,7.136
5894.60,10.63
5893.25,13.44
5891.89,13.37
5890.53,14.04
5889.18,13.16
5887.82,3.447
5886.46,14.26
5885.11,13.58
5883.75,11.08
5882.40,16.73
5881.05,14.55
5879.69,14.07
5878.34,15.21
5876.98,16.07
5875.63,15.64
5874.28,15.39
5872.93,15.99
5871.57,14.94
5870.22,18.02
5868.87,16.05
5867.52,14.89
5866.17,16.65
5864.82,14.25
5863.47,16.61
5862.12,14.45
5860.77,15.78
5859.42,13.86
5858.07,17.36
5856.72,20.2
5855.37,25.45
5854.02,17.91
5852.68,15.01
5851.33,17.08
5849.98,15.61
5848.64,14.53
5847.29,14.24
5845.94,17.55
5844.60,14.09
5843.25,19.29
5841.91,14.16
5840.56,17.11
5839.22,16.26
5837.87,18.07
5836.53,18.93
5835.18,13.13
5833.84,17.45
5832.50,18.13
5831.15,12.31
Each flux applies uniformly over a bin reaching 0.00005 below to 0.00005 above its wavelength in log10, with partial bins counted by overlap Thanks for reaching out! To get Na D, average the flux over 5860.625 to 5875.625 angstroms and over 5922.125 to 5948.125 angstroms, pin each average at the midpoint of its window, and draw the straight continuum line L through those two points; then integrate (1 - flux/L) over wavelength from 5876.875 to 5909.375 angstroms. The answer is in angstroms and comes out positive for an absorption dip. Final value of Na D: 5.7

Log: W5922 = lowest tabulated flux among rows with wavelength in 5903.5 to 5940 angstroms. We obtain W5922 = 13.32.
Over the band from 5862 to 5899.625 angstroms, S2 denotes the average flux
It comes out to 13.8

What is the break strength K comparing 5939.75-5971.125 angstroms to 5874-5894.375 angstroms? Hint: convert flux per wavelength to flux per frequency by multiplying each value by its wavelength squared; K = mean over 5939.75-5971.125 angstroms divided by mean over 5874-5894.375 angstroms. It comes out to 1.21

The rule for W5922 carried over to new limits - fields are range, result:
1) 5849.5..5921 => 3.447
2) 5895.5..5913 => 7.136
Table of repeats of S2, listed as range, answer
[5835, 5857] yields 17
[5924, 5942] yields 16.2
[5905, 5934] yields 15.7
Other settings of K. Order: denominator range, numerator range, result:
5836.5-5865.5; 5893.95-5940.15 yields 0.92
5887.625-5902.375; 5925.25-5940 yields 1.41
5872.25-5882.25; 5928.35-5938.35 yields 1.10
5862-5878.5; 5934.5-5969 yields 1.05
